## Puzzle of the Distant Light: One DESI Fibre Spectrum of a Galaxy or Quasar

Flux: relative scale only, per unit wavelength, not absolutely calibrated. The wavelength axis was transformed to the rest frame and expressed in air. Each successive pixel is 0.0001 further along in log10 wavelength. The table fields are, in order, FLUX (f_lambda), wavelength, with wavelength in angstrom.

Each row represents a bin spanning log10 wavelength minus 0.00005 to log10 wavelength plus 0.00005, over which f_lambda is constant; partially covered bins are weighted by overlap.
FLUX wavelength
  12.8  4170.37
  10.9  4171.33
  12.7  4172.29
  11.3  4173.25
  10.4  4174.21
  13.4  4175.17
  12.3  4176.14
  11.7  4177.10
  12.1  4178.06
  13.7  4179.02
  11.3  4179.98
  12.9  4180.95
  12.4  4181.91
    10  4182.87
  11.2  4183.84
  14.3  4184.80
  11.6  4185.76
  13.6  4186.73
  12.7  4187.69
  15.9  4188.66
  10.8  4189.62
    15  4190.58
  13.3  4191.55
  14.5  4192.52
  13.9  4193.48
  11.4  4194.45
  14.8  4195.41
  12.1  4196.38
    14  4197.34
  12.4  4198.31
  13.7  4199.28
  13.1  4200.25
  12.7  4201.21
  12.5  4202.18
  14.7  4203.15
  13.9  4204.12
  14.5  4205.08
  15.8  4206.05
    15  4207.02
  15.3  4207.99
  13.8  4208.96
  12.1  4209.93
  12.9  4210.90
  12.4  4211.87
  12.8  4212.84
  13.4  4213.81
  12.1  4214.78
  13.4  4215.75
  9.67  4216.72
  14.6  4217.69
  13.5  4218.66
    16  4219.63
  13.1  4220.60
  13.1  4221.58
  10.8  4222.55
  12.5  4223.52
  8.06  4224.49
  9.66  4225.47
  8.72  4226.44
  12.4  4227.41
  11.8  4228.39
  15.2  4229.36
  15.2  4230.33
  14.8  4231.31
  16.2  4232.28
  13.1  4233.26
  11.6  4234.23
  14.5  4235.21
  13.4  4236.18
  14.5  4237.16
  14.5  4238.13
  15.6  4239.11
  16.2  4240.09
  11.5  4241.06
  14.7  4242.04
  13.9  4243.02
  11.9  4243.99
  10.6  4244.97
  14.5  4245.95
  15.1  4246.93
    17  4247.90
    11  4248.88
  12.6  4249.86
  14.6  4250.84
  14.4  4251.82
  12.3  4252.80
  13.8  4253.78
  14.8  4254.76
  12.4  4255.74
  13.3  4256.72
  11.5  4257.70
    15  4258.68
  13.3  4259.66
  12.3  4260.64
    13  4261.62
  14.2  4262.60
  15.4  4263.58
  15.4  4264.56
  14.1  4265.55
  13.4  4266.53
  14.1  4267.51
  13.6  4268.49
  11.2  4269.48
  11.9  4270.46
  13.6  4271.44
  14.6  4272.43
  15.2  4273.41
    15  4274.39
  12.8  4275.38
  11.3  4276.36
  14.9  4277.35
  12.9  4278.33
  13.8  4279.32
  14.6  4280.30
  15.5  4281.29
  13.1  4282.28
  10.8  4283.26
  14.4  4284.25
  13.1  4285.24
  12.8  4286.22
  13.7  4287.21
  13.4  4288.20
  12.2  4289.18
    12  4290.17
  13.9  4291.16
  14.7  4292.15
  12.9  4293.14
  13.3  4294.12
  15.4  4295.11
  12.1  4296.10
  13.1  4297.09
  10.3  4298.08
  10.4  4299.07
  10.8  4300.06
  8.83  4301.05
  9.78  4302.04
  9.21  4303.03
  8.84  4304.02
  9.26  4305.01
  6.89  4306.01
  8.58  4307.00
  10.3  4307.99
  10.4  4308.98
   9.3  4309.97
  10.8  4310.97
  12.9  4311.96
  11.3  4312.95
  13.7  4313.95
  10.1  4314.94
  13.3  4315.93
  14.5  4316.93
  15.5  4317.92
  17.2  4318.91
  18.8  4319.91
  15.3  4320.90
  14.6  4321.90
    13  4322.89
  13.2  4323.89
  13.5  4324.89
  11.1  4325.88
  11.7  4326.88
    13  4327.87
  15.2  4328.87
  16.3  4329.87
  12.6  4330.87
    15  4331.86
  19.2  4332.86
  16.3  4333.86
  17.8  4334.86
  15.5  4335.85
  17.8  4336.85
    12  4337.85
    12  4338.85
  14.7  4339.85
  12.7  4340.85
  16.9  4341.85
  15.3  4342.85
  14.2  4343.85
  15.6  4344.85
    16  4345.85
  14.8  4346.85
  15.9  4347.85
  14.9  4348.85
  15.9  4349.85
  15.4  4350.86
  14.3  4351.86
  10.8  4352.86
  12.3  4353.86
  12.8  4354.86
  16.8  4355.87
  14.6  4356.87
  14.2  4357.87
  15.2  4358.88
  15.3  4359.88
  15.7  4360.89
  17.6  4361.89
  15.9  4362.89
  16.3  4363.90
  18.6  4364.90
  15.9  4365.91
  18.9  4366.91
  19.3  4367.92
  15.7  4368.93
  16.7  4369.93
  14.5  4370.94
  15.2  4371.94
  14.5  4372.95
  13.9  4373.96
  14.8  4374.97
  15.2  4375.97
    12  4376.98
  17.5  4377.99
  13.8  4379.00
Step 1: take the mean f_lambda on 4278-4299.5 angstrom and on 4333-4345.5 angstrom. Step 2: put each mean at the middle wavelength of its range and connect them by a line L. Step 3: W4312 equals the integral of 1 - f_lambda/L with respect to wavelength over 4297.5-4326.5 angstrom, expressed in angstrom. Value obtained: 4.8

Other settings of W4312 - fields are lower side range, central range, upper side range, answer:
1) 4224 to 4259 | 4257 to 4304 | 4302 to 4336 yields 0.6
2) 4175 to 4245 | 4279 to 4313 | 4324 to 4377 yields 6.0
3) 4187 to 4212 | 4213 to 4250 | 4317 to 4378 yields 2.0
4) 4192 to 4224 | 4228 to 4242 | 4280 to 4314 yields -1.4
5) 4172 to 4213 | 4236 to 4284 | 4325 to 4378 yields 0.9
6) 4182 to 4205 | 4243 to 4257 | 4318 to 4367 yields 0.4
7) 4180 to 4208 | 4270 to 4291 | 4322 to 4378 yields 1.2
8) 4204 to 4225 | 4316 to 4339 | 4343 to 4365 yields -0.2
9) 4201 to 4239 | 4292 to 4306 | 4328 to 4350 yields 3.3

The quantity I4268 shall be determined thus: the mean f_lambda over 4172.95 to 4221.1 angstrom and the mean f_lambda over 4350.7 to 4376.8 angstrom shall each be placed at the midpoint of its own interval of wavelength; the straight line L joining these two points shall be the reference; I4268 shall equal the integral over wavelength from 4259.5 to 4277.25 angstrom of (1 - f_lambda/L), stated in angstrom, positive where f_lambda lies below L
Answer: 0.6 angstrom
